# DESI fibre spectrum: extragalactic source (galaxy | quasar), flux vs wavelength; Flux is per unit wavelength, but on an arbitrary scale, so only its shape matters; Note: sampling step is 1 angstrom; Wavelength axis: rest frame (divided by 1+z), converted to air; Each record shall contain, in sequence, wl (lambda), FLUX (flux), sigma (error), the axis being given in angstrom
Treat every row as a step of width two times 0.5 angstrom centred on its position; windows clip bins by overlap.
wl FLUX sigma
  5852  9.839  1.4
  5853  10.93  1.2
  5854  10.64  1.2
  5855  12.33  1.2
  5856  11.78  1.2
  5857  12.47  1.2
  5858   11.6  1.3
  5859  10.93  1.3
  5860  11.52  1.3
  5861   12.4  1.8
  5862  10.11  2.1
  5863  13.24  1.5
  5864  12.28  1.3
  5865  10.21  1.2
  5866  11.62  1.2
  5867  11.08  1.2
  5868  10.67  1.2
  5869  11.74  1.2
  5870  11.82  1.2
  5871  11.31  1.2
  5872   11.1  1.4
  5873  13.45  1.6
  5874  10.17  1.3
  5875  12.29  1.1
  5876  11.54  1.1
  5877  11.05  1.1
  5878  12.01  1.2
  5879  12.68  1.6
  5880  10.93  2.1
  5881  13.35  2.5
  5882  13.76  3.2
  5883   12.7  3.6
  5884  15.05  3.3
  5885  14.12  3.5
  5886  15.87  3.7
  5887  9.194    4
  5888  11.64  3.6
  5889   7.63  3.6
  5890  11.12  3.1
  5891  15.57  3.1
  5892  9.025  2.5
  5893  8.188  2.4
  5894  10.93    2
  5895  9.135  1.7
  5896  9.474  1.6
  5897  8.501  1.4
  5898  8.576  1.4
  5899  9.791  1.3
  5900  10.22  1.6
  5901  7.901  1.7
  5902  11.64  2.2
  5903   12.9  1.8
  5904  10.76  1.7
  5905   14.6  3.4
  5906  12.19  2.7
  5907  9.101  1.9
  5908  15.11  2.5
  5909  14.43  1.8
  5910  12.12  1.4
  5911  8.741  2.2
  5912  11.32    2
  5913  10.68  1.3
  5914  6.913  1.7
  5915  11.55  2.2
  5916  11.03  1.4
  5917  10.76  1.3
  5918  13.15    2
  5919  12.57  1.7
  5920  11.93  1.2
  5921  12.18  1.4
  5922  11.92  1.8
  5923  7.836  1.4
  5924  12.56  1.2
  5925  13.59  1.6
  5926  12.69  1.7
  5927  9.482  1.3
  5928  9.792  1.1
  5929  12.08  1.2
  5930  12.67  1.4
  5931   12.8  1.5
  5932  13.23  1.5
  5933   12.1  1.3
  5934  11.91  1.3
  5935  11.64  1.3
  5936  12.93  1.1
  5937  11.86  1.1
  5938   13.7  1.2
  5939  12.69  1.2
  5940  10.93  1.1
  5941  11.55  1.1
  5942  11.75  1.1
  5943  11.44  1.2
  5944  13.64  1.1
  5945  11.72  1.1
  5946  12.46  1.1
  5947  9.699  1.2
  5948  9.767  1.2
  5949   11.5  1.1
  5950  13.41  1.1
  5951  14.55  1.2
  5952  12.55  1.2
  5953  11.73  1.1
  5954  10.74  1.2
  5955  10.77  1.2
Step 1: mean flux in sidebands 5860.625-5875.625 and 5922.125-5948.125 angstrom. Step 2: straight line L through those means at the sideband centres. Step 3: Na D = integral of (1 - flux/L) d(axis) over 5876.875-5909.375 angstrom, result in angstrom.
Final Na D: 0.5 angstrom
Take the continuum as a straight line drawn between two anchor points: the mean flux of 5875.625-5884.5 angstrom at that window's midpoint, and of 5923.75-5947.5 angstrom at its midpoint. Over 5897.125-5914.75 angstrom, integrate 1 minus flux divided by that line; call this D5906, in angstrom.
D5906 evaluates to 1.96 angstrom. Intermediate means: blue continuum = 12.6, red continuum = 12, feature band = 11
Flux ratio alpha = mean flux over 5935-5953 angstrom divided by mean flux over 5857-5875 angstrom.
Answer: 1.0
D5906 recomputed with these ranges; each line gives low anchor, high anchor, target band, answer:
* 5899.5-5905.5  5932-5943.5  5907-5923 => 0.24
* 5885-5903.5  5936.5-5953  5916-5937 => -0.67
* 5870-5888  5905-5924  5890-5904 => 1.98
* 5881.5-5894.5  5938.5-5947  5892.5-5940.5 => 2.37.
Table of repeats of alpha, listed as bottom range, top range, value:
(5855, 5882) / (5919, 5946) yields 1.02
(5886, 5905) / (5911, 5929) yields 1.07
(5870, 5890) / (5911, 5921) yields 0.91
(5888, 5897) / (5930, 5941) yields 1.22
